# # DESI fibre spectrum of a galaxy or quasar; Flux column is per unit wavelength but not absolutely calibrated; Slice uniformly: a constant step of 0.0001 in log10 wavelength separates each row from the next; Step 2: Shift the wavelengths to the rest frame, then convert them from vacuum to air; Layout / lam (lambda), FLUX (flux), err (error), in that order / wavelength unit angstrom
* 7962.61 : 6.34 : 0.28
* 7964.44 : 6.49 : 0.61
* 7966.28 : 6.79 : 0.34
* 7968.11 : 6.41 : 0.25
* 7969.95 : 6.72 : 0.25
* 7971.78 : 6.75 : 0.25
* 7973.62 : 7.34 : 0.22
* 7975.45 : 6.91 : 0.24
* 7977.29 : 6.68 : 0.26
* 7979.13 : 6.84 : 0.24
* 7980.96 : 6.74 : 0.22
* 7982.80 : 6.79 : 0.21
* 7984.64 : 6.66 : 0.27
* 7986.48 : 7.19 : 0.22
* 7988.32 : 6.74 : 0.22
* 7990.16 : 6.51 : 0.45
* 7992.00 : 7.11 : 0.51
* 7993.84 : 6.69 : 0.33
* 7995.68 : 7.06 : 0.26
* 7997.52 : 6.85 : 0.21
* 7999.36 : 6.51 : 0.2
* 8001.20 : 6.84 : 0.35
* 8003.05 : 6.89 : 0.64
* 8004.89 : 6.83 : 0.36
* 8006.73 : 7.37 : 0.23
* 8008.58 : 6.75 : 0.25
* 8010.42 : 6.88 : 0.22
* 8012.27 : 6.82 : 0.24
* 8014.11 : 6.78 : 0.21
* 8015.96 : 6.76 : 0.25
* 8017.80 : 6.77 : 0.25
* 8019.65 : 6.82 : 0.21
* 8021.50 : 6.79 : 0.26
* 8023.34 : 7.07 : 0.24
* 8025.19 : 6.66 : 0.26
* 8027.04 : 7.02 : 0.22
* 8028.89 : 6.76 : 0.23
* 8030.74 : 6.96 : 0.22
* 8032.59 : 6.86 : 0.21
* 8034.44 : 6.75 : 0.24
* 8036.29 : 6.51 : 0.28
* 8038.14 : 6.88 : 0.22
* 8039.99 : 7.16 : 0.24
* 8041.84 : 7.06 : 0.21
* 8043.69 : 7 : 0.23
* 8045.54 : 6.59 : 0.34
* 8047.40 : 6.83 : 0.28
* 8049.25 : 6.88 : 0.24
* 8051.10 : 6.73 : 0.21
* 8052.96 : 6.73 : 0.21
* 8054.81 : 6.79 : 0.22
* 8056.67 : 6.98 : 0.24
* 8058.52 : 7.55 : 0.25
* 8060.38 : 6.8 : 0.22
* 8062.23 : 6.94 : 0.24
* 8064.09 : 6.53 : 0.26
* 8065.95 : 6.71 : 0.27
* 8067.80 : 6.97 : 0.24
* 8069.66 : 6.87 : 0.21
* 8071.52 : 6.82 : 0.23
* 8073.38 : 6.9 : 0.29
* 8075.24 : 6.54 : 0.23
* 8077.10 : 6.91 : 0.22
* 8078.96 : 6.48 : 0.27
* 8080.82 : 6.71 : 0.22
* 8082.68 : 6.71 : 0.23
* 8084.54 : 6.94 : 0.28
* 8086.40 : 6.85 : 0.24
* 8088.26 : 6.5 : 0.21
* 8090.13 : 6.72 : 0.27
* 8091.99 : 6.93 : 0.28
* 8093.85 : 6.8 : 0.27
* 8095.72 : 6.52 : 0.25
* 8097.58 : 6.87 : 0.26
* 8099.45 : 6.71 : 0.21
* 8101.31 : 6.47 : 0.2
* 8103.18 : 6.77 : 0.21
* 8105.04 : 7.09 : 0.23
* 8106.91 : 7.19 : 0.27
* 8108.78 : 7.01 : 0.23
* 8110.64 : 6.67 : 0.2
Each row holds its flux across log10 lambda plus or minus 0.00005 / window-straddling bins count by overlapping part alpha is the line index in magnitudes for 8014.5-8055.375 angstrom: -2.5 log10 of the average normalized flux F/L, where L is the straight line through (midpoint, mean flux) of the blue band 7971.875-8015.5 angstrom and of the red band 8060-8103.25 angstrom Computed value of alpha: 0.00 mag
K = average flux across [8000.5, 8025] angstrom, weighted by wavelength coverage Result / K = 6.87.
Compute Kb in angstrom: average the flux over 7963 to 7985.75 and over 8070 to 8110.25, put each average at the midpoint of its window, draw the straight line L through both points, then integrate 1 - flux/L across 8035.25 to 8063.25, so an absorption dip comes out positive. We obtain -0.5 angstrom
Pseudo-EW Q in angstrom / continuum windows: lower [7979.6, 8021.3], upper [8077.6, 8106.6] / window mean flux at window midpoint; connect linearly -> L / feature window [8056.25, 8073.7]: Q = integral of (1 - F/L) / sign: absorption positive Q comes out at -0.33 angstrom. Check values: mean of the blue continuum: 6.83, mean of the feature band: 6.91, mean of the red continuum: 6.75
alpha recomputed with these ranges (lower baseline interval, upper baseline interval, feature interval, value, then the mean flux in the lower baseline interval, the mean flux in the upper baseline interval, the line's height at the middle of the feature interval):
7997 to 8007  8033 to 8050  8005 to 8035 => -0.002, 6.85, 6.85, 6.85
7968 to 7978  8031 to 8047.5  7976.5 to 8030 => 0.002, 6.84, 6.85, 6.84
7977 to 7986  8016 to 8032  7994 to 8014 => -0.009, 6.77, 6.85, 6.81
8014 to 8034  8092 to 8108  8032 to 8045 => -0.008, 6.84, 6.81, 6.83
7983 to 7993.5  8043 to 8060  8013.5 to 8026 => 0.008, 6.83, 6.89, 6.86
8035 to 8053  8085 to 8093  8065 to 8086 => 0.001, 6.84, 6.76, 6.79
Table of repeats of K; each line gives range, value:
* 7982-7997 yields 6.84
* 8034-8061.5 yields 6.89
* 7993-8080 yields 6.84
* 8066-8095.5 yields 6.77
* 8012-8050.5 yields 6.84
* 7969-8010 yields 6.85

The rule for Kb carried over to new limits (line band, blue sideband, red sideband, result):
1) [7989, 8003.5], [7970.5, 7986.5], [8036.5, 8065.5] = 0.1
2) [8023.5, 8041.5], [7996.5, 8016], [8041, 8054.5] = -0.1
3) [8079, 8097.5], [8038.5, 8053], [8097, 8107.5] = 0.3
